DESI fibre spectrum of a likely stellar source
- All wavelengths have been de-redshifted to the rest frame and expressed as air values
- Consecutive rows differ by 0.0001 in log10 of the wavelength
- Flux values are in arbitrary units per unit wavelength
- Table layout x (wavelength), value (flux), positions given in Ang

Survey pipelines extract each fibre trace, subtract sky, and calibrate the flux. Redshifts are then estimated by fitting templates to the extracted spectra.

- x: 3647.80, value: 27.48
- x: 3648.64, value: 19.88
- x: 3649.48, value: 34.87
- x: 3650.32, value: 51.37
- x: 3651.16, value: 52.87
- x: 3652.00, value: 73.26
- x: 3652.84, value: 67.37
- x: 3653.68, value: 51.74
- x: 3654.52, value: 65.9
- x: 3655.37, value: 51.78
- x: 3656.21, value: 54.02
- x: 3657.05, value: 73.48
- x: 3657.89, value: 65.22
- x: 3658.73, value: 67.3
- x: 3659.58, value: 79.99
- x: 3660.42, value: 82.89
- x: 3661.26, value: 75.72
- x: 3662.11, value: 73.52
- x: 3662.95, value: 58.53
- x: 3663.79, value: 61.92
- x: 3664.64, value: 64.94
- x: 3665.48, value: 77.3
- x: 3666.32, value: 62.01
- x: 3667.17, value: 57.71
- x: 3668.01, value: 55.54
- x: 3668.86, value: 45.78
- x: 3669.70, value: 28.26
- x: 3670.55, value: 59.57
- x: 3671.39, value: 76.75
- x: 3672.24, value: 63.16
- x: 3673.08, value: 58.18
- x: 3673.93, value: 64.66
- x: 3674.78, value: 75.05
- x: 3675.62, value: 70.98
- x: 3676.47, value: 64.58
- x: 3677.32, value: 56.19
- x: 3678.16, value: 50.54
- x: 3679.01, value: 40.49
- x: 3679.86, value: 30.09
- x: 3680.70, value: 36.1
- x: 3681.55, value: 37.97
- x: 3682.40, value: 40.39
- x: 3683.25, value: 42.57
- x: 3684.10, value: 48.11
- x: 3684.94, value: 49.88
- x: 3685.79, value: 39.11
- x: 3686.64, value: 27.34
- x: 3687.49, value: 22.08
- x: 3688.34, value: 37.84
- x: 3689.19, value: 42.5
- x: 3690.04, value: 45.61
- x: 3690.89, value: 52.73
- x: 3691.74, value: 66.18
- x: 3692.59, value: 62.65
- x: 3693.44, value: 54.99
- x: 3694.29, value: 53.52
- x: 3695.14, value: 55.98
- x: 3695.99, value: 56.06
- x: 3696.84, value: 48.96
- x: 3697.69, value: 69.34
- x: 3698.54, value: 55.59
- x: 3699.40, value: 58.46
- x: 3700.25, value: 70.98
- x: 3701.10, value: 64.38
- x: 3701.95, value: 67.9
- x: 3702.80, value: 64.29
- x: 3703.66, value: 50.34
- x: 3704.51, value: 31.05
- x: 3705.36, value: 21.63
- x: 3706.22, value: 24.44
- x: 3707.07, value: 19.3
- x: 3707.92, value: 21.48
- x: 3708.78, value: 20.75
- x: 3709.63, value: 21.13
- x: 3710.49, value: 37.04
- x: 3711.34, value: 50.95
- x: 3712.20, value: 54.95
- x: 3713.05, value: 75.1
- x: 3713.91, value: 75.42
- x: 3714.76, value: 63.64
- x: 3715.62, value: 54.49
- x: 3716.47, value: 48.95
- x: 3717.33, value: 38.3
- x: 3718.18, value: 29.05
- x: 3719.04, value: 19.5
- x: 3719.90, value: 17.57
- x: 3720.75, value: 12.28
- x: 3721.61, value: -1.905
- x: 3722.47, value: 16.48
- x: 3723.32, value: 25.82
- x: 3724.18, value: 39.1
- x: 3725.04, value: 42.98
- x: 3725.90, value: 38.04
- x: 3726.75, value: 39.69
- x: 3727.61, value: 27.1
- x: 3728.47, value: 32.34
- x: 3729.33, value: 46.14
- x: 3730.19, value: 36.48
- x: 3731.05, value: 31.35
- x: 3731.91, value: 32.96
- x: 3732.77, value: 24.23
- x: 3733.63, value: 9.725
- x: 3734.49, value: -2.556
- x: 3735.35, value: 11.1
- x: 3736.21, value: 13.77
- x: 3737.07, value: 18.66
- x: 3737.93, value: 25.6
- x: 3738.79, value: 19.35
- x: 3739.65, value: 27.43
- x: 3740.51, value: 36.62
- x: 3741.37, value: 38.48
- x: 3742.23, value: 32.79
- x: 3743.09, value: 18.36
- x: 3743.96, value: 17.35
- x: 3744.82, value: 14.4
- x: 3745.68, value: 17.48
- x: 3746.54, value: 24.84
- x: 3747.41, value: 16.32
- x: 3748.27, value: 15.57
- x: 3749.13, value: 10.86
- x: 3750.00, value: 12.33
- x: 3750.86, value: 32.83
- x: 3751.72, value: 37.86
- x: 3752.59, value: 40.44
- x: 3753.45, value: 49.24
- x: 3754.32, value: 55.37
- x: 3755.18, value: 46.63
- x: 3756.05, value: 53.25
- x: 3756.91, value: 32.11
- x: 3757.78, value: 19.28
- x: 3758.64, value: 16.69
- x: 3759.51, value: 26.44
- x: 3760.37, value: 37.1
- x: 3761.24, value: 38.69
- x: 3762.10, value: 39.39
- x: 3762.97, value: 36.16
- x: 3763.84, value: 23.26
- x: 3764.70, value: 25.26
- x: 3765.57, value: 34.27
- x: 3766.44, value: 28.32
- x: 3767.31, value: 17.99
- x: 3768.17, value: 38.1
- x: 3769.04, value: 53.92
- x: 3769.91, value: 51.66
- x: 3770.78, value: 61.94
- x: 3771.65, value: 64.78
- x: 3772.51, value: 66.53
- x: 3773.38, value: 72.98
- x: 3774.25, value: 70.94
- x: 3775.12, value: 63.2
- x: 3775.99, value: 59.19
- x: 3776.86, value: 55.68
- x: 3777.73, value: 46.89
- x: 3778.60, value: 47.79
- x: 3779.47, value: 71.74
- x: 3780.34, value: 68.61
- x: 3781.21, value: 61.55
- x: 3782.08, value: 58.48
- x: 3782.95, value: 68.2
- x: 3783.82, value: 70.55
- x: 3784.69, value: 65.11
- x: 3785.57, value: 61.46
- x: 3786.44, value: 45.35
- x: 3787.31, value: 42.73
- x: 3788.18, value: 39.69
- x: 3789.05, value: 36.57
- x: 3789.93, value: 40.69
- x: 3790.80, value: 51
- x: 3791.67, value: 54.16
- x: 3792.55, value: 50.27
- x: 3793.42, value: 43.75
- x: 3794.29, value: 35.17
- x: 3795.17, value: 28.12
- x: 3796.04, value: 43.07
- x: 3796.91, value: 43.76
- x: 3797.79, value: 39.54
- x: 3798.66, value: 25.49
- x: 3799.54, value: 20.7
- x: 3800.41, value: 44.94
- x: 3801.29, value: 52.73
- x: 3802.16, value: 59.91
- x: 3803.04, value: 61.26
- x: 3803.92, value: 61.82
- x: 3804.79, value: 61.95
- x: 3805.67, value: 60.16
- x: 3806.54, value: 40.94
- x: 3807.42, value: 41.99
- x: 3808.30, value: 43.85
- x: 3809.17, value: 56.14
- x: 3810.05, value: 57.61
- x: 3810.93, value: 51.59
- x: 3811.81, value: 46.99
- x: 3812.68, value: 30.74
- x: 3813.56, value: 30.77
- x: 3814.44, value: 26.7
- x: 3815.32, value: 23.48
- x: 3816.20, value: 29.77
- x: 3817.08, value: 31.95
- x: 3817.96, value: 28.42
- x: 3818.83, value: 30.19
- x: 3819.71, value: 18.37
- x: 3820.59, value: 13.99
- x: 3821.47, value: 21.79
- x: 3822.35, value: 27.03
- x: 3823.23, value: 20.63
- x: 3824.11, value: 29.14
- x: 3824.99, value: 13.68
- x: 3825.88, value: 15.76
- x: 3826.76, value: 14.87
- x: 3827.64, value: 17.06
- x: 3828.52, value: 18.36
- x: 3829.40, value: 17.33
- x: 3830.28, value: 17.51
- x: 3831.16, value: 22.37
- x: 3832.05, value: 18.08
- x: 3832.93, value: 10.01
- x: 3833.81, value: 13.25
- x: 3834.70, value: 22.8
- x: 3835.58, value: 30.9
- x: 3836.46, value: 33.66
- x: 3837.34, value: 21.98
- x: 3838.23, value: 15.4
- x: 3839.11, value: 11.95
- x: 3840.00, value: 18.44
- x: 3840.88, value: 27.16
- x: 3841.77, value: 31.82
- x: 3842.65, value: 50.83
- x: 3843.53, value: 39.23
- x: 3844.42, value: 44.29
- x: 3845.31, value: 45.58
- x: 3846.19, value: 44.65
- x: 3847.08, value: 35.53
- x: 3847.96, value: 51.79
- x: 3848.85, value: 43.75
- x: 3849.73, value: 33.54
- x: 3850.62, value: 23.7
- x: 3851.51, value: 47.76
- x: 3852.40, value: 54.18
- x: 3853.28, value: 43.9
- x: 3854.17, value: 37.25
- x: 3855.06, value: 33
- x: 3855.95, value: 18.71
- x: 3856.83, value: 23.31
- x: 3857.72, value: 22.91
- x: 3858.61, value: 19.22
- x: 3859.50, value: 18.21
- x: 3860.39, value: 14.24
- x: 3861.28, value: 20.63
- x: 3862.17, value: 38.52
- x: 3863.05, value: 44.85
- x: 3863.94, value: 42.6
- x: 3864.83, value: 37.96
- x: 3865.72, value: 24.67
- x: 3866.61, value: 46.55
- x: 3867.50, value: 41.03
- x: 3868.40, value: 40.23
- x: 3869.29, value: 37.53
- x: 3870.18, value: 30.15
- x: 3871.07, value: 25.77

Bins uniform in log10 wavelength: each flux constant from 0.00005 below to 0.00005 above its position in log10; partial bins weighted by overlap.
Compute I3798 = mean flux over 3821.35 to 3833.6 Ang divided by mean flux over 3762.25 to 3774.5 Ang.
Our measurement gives 0.41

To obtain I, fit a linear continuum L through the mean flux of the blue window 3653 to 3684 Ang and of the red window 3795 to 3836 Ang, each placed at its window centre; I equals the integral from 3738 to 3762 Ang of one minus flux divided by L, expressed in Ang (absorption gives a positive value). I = 8.08 Ang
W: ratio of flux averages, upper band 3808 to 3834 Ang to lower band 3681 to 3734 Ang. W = 0.64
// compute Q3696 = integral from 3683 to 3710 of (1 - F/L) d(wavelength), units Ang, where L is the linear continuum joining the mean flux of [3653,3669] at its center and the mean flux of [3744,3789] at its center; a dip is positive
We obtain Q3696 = 5.5 Ang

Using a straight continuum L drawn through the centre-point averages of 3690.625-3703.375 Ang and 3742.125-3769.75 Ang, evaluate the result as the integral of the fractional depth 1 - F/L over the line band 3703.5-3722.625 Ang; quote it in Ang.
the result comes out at 6.3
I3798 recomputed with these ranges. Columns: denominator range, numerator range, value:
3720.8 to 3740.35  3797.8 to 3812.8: 1.93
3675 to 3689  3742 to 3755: 0.61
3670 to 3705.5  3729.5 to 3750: 0.41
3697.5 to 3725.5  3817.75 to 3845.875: 0.58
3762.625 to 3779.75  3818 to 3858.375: 0.56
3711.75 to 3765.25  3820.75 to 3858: 0.91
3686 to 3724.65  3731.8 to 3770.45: 0.66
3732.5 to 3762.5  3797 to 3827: 1.38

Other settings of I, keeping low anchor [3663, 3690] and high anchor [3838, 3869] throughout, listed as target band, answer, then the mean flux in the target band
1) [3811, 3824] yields 3.3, 27.9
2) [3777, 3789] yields -4.7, 56.8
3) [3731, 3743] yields 6.1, 22.4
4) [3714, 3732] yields 5.0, 33.7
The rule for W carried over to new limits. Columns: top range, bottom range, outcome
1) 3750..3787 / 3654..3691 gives 0.86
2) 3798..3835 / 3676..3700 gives 0.67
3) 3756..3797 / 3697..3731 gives 1.16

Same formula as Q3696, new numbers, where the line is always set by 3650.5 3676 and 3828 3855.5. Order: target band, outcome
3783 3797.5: -2.5 Ang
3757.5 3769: 3.8 Ang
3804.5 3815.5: -2.2 Ang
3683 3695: 2.6 Ang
